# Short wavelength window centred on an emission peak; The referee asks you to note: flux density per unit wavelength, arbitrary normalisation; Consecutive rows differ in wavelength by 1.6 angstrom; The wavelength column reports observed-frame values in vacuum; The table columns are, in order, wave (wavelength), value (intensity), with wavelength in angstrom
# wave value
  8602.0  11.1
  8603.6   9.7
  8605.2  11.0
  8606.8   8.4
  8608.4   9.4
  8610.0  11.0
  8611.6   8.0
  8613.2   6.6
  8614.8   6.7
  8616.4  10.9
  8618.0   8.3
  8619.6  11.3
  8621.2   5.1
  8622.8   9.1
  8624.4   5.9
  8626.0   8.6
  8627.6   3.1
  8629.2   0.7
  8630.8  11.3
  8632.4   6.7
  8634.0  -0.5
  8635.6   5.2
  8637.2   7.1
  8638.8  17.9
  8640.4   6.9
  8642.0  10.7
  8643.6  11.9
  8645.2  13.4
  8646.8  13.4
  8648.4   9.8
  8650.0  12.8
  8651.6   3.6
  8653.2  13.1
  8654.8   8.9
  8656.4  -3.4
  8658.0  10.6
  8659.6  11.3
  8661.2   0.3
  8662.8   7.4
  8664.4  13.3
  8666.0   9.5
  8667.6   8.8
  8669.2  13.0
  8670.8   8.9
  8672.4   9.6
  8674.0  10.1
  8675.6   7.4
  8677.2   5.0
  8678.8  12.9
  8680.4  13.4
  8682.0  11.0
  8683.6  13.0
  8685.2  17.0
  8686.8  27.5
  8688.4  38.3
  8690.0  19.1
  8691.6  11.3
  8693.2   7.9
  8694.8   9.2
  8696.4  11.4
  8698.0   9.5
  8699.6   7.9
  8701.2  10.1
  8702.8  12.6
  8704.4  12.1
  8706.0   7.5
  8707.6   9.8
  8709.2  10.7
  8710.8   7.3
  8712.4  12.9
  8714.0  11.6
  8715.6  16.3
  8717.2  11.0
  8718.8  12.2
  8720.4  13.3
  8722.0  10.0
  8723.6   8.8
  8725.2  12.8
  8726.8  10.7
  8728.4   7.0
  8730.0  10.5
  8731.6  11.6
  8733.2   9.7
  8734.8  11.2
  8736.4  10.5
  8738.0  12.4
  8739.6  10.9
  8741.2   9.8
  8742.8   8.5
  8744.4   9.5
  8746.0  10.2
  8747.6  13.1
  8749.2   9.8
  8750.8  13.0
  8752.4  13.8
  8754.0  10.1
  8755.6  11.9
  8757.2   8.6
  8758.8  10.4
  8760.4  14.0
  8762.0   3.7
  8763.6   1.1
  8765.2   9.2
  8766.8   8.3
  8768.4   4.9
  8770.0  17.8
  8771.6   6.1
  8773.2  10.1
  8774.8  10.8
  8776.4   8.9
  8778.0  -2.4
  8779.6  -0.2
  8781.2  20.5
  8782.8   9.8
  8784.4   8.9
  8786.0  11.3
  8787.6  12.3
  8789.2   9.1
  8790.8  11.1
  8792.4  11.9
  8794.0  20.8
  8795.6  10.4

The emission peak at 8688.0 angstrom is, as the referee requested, Halpha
